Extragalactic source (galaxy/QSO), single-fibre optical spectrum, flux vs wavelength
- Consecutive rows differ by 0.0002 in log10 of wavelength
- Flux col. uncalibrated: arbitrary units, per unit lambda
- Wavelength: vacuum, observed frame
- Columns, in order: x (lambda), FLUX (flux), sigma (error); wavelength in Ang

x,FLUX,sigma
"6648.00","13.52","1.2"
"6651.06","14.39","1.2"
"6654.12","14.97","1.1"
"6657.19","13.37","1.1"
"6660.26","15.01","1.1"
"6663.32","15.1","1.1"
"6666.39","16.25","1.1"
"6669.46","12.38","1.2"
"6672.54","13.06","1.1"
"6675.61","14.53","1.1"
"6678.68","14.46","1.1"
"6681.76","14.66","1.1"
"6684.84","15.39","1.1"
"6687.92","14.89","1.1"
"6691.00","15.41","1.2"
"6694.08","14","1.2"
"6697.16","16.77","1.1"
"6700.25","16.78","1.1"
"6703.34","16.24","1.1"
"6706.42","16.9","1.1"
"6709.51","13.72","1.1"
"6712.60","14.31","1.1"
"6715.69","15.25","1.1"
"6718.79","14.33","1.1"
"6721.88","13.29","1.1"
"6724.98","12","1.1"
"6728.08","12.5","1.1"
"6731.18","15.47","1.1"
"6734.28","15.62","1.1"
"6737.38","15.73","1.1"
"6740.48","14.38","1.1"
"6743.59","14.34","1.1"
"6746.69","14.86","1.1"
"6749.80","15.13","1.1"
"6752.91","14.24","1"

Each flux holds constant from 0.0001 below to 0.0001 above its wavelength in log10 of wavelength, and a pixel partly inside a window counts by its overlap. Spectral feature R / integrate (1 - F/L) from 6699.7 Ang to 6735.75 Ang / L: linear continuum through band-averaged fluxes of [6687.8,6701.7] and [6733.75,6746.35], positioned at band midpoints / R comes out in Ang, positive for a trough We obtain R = 1.6 Ang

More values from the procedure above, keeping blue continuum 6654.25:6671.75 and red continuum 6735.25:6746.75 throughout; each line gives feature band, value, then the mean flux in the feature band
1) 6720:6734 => 1.2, 13.5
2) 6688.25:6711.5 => -1.6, 15.6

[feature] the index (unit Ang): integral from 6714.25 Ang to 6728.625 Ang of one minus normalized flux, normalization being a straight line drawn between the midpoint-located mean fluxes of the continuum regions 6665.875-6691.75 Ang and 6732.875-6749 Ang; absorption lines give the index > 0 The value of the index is 1.3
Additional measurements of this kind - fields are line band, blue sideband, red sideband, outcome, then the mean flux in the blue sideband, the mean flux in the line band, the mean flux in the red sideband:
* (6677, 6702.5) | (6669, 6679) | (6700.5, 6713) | -1.3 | 13.6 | 15.3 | 15.5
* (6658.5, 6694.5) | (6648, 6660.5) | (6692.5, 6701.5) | 1.1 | 14.3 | 14.6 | 15.8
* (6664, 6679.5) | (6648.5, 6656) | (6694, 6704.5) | 1.0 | 14.5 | 14.2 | 16.2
